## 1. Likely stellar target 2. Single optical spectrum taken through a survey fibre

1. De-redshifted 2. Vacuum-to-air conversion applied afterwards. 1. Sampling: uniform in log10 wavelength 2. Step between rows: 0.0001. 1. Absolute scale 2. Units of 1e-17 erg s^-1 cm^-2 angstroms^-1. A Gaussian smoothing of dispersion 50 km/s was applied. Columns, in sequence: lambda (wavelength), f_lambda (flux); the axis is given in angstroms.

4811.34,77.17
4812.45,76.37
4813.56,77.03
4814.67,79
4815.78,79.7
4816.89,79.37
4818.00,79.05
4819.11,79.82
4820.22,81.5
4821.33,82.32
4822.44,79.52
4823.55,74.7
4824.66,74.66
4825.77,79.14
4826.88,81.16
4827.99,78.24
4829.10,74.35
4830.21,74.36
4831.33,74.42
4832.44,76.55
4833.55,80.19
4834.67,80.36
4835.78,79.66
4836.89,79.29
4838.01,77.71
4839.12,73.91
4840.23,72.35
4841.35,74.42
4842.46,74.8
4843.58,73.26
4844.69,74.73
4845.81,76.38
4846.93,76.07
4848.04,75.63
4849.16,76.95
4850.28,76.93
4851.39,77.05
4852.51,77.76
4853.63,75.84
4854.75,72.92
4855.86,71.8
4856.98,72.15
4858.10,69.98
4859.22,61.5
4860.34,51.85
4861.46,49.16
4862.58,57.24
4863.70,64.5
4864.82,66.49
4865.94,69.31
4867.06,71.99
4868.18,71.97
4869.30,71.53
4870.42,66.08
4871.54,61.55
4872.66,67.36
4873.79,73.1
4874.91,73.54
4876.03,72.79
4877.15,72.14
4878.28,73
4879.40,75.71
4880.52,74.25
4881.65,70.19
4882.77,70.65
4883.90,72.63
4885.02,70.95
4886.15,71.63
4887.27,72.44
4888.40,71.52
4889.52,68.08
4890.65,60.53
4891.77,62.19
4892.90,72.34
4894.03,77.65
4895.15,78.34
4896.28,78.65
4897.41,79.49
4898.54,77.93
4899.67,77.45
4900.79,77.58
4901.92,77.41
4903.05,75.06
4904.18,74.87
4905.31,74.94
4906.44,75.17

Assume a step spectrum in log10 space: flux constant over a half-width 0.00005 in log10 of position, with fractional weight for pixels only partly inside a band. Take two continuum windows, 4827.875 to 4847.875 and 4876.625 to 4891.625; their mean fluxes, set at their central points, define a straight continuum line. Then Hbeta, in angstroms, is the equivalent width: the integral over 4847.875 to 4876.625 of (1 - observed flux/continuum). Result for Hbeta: 1.7 angstroms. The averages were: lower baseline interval 76.1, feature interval 69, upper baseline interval 70.8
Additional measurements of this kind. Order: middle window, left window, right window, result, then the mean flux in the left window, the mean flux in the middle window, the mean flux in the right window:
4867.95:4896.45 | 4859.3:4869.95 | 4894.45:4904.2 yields -0.2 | 63.7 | 71.1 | 77.6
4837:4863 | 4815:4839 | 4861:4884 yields 0.7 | 78.3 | 71.5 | 68.8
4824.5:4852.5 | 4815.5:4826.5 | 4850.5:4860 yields -0.4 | 79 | 76.6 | 72.1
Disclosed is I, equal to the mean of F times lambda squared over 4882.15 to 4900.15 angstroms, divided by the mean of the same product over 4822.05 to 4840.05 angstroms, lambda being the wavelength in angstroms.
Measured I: 1.0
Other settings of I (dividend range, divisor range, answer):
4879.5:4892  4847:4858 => 0.95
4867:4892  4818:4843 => 0.93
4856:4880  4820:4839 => 0.88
